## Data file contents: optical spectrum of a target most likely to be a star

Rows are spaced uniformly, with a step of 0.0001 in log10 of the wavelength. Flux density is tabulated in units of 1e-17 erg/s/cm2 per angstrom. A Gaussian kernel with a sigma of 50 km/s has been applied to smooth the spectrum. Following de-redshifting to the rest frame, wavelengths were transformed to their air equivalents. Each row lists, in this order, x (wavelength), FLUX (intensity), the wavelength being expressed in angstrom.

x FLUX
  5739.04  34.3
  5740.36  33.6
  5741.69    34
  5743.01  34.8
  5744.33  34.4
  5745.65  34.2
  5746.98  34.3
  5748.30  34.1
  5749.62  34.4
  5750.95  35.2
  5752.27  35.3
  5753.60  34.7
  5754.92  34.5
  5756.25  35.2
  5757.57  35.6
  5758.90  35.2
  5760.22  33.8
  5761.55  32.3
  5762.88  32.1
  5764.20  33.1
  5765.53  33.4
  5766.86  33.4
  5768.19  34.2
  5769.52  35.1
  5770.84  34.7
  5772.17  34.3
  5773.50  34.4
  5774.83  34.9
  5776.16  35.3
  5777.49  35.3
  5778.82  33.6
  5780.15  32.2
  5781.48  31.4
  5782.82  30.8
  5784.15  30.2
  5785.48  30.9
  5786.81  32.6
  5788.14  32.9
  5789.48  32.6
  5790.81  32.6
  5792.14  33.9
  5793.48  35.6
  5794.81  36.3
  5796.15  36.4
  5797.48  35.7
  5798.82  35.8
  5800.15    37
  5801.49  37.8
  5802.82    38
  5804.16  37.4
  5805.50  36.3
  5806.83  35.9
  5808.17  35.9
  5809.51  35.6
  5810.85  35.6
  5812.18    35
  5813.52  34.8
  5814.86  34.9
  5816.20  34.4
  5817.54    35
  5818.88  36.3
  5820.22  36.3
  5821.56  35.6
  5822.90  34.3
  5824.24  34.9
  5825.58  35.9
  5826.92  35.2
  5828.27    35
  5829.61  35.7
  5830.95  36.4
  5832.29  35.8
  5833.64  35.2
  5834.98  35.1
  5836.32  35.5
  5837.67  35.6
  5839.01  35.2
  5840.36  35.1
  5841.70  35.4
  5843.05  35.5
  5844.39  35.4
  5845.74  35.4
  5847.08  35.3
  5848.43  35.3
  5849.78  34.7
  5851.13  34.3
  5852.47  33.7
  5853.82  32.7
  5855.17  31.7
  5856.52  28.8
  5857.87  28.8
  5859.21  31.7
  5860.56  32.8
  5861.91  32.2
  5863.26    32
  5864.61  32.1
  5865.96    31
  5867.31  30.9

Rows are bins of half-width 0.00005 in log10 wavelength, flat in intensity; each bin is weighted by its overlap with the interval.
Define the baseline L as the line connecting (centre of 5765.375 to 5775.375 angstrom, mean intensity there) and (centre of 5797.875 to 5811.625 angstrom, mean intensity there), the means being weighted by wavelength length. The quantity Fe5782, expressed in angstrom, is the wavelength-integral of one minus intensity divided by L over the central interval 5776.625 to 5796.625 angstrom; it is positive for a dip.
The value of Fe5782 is 1.3 angstrom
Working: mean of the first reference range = 34.3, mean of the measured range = 33.1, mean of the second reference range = 36.5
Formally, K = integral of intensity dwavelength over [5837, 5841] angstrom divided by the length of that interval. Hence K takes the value 35.3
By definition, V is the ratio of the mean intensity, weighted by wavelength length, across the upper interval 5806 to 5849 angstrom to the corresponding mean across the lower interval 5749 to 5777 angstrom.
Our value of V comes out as 1.0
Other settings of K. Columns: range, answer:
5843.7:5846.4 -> 35.4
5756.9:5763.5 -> 33.8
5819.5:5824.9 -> 35.3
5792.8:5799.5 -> 35.9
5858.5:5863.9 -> 32.2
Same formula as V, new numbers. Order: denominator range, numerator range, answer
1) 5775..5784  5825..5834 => 1.08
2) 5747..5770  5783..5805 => 1.01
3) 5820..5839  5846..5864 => 0.92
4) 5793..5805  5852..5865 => 0.86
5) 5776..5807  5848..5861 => 0.94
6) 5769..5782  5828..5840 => 1.04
